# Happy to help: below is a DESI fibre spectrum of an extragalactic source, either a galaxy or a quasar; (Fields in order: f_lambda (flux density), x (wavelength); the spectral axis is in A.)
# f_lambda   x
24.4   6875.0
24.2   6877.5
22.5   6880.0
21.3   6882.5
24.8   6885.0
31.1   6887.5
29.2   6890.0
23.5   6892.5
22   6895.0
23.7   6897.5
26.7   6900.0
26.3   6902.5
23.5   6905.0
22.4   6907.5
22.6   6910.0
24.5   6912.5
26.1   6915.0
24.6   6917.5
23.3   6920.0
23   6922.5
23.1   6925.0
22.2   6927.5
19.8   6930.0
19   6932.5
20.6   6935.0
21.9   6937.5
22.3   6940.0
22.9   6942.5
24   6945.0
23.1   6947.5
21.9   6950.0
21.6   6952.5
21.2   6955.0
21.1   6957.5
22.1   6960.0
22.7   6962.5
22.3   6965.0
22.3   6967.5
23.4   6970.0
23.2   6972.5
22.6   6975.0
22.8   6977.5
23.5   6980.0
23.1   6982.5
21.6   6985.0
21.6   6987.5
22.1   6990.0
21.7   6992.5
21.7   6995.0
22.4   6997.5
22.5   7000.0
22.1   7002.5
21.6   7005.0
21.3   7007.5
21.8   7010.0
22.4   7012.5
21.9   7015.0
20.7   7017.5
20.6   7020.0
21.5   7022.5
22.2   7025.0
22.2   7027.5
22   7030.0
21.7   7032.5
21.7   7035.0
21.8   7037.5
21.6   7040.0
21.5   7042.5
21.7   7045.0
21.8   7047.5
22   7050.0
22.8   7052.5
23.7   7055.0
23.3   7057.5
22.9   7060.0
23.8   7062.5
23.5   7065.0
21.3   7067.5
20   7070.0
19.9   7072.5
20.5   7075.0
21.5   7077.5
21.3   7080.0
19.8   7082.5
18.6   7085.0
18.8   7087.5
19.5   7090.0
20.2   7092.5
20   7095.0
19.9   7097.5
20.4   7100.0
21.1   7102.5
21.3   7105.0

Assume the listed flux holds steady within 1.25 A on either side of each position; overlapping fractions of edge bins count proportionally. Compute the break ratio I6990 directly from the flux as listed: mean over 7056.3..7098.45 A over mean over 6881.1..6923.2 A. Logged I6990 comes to 0.8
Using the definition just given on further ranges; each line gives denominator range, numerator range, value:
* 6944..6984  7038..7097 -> 0.94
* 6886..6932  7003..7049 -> 0.89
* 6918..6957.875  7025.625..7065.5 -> 1.02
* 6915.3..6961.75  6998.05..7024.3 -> 0.98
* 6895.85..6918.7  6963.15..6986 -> 0.93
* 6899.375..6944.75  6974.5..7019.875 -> 0.96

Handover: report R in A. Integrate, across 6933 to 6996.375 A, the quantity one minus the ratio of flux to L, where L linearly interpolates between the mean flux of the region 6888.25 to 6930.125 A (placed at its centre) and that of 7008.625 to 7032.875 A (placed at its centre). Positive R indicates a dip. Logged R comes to 1.8 A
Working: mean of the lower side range 24.1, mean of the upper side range 21.7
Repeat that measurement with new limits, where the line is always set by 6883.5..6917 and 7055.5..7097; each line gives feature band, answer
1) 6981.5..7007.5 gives 1.0 A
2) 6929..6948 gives 2.0 A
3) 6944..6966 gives 1.5 A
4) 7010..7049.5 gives 0.6 A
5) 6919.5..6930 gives 0.9 A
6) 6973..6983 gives 0.1 A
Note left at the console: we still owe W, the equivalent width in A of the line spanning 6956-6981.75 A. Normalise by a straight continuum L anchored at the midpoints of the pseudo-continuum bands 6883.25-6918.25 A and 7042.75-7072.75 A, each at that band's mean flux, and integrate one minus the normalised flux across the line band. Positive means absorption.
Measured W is 1.3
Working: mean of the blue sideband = 25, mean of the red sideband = 22.3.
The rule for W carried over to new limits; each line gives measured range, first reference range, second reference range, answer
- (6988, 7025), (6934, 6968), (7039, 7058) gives 0.78 A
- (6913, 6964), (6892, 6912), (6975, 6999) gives 1.86 A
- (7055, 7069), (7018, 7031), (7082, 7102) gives -1.64 A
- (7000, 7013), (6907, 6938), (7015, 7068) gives 0.22 A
